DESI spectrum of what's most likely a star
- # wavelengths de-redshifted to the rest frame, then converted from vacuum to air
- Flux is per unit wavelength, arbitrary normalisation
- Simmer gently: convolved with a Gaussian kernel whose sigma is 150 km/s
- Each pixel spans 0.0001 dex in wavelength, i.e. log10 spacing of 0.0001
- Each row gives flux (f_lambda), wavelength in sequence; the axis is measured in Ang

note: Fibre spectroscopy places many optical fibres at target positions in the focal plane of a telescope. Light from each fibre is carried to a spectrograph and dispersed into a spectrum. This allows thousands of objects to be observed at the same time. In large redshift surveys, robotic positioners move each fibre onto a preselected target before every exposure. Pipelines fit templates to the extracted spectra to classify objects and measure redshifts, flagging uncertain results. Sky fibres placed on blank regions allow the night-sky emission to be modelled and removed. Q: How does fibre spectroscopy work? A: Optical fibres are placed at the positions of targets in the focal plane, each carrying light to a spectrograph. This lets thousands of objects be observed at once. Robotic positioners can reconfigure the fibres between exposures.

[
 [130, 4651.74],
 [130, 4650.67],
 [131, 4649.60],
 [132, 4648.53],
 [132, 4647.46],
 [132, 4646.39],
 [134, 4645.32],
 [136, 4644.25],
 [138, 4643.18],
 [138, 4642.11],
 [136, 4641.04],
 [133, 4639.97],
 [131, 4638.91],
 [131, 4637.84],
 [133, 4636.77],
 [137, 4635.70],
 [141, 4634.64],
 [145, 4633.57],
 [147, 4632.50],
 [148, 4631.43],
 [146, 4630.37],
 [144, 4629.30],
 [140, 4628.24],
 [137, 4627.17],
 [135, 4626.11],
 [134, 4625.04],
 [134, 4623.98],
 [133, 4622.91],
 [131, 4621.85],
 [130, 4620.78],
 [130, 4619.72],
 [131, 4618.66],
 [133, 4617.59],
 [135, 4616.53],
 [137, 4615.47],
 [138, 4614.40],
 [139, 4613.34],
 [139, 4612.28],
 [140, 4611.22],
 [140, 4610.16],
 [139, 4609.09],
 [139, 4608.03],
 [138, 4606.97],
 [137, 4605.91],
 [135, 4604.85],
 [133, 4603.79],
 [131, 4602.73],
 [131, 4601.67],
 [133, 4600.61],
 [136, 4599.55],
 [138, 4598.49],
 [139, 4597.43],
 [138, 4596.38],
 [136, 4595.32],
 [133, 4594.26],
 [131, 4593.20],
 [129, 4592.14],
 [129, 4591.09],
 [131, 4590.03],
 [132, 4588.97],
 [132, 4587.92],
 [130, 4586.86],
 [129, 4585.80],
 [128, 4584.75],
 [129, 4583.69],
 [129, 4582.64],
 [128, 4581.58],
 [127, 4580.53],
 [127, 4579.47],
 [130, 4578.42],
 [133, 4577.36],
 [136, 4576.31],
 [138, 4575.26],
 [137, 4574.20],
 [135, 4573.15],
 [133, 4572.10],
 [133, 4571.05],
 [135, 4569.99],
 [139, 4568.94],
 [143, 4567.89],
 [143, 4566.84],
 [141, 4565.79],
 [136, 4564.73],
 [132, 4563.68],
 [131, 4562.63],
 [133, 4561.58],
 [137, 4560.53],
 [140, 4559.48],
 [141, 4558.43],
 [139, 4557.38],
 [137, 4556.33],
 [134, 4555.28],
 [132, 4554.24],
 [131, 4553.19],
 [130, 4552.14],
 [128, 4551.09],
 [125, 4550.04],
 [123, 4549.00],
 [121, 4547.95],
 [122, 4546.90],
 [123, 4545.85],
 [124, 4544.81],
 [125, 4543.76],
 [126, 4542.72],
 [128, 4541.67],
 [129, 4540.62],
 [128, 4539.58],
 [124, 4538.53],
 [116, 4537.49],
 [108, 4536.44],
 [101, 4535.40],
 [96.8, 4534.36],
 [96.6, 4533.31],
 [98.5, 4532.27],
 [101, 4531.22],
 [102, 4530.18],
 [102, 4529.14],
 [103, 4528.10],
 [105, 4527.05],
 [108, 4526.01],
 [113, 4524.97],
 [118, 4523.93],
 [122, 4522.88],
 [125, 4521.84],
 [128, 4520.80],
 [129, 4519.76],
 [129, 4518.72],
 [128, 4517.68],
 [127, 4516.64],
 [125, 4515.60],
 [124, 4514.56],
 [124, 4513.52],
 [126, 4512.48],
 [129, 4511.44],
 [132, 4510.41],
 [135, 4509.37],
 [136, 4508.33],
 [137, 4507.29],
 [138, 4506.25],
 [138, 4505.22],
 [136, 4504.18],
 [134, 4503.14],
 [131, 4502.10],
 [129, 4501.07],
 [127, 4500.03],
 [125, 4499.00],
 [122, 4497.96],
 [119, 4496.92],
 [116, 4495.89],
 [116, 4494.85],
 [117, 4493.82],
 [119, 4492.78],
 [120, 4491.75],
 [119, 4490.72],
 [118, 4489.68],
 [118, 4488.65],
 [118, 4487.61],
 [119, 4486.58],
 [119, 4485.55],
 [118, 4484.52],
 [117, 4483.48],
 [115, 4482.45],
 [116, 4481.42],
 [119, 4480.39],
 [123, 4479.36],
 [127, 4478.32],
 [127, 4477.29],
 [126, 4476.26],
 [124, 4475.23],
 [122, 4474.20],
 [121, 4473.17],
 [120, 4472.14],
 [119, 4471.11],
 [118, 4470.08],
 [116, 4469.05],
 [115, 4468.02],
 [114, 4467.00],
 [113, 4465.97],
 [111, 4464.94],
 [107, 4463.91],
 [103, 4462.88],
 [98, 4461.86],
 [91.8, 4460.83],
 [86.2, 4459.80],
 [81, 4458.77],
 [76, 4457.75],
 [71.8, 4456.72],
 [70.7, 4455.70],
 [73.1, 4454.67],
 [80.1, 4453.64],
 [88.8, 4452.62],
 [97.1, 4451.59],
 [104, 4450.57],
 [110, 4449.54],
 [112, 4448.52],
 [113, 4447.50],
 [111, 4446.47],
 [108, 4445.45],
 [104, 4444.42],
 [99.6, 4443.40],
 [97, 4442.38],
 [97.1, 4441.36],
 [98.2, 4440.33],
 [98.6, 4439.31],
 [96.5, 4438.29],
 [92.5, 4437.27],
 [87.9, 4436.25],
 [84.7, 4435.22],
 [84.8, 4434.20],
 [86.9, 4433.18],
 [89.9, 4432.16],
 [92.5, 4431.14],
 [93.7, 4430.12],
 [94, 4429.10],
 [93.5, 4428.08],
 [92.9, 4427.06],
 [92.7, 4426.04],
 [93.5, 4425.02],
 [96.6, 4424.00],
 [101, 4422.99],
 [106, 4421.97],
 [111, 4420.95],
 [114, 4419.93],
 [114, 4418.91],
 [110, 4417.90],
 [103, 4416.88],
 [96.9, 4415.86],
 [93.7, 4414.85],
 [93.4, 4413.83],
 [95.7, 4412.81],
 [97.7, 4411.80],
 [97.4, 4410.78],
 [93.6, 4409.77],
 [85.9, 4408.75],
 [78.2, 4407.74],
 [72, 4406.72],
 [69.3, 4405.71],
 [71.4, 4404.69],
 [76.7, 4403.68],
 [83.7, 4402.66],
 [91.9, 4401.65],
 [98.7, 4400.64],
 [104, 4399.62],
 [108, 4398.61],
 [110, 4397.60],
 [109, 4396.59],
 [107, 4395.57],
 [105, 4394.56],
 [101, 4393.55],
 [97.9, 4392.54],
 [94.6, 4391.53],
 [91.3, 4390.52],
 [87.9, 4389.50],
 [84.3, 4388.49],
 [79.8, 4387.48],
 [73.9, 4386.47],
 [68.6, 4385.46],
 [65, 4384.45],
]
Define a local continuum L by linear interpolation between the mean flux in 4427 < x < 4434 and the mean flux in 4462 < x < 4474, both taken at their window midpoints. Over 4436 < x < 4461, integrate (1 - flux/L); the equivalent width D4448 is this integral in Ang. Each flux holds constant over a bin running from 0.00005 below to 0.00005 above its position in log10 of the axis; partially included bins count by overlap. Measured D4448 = 1.9 Ang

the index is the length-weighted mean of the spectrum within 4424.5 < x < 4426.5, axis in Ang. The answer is 93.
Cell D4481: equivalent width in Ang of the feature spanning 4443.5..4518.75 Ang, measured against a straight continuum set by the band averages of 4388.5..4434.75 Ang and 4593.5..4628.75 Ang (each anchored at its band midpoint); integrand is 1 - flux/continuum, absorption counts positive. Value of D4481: -4.0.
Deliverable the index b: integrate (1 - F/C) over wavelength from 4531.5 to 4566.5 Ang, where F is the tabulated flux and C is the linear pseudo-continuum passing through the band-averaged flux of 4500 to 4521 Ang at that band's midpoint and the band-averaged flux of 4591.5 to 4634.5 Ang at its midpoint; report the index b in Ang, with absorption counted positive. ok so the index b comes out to 2.0 Ang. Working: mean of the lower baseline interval 131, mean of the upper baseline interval 137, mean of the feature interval 125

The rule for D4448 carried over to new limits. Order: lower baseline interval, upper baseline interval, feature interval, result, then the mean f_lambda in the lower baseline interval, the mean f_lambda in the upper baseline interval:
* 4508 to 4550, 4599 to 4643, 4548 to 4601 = -2.35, 119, 137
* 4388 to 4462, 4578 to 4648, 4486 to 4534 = -3.74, 94.4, 135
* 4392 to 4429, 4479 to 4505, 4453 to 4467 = 2.68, 96.3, 121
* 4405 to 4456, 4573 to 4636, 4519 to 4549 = 0.91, 95.4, 135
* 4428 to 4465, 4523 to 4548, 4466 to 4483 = -3.38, 94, 113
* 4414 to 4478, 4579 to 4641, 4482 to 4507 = -2.72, 101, 135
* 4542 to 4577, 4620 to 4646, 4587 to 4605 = 0.22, 133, 137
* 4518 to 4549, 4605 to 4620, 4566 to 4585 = -1.02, 116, 137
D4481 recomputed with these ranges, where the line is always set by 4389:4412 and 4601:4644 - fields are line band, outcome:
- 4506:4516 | -1.4 Ang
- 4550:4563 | -1.1 Ang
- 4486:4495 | -0.6 Ang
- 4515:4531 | -0.1 Ang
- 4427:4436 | 0.8 Ang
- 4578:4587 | 0.0 Ang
